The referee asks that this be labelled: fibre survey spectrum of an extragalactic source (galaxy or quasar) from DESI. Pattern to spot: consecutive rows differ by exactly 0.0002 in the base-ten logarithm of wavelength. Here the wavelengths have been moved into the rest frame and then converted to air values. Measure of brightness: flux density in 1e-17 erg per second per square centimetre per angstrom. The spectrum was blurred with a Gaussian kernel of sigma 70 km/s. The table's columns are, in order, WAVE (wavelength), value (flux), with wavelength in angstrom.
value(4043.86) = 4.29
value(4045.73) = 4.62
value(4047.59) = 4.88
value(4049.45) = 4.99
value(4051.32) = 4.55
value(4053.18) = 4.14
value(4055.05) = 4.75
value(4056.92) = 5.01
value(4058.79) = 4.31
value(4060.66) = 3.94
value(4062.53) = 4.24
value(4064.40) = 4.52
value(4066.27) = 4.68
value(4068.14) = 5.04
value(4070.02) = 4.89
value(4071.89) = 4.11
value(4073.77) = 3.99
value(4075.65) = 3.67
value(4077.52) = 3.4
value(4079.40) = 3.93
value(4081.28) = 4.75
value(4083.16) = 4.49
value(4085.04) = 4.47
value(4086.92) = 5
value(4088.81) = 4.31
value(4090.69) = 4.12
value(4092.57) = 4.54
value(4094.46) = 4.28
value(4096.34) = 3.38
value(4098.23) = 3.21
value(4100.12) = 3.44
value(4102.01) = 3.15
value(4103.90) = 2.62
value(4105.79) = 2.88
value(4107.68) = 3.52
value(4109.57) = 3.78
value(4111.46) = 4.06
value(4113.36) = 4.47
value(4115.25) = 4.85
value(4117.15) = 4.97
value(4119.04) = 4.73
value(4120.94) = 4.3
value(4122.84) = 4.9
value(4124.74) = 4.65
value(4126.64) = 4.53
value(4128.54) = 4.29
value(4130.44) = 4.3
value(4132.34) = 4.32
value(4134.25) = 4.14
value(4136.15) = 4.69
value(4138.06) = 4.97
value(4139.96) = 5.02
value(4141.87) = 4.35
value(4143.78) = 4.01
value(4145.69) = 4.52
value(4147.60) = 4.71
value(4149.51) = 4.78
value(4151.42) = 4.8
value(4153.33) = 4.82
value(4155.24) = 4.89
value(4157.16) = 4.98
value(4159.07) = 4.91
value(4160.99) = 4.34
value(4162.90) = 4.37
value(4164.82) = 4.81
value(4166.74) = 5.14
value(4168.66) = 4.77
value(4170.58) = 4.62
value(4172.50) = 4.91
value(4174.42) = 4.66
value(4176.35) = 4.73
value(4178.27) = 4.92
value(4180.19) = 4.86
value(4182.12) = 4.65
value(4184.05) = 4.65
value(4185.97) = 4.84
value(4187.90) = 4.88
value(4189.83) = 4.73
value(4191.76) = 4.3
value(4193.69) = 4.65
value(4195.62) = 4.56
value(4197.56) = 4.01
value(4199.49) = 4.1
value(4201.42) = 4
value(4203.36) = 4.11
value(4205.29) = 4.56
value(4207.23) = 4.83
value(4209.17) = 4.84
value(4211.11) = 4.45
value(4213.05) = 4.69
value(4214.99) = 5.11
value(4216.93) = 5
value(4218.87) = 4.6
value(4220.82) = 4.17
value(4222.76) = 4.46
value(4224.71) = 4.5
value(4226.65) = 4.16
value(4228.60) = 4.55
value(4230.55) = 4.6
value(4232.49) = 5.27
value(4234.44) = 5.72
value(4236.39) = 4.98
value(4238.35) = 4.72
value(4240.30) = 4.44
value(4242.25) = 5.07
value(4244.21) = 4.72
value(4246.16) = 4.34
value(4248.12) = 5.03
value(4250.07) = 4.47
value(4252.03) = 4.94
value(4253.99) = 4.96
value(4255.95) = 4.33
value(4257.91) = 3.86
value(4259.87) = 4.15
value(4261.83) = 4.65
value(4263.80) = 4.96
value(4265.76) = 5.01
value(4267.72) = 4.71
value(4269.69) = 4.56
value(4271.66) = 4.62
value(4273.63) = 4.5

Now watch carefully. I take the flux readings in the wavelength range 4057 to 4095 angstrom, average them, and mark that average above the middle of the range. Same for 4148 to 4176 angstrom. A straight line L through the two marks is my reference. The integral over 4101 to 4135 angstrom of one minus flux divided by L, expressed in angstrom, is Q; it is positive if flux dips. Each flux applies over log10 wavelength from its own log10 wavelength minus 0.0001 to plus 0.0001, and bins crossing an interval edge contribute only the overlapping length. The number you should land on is 3.2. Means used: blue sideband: 4.35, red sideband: 4.77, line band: 4.14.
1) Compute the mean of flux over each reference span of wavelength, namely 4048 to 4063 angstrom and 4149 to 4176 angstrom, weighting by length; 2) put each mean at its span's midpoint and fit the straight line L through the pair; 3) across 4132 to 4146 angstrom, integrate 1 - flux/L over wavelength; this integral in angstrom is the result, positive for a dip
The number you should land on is 0.6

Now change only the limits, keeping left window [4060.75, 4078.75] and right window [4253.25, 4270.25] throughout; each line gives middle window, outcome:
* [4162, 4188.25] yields -2.01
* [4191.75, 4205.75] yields 0.61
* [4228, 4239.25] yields -1.15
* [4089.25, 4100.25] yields 1.08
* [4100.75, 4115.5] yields 2.45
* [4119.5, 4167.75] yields -2.67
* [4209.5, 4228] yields -0.32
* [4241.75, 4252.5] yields -0.45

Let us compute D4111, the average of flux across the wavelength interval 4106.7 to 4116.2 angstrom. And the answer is 4.13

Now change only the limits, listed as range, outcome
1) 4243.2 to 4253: 4.7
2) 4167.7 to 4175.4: 4.74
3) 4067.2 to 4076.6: 4.34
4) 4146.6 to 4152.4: 4.76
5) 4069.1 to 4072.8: 4.51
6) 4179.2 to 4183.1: 4.75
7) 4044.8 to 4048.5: 4.75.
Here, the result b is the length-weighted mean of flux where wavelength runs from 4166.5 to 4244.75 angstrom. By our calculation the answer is 4.67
